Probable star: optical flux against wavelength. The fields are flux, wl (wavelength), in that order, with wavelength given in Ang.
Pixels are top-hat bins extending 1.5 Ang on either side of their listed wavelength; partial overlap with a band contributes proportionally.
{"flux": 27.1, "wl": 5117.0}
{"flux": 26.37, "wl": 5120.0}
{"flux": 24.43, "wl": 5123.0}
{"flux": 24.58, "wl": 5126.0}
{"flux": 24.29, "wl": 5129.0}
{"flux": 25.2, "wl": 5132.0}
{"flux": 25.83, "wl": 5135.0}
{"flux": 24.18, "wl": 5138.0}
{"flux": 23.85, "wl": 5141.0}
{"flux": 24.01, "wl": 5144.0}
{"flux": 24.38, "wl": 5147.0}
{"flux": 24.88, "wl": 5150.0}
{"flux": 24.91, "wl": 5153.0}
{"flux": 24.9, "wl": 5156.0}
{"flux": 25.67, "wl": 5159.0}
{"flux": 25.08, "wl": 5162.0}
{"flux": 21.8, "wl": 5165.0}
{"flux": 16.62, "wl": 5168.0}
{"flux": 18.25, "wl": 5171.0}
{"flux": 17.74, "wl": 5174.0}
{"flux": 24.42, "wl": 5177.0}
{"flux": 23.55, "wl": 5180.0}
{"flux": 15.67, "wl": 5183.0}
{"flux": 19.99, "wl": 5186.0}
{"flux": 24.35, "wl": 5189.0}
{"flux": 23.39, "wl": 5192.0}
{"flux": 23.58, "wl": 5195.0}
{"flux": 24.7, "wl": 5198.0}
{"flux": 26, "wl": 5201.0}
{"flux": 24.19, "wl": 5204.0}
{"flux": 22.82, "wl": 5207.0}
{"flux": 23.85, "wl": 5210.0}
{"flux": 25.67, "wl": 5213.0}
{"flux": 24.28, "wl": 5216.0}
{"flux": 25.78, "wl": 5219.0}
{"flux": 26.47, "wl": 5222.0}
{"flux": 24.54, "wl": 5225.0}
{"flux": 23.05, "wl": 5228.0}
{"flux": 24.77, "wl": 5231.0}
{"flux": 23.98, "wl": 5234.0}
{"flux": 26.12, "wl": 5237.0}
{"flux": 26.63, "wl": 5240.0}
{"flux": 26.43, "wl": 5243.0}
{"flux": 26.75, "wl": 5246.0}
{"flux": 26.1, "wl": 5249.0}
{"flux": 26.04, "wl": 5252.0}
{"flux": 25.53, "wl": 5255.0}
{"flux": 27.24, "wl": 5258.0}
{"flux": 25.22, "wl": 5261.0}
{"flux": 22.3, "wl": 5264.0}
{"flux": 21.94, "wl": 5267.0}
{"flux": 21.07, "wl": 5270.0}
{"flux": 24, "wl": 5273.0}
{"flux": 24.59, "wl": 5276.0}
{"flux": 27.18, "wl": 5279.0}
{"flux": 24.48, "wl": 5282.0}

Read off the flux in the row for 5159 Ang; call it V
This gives 25.67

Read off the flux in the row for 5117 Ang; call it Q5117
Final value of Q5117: 27.1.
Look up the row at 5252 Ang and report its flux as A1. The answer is 26.04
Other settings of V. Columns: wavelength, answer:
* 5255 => 25.53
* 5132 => 25.2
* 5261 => 25.22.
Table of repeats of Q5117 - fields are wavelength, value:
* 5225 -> 24.54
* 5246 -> 26.75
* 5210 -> 23.85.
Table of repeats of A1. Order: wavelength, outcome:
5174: 17.74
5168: 16.62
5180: 23.55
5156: 24.9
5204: 24.19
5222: 26.47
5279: 27.18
